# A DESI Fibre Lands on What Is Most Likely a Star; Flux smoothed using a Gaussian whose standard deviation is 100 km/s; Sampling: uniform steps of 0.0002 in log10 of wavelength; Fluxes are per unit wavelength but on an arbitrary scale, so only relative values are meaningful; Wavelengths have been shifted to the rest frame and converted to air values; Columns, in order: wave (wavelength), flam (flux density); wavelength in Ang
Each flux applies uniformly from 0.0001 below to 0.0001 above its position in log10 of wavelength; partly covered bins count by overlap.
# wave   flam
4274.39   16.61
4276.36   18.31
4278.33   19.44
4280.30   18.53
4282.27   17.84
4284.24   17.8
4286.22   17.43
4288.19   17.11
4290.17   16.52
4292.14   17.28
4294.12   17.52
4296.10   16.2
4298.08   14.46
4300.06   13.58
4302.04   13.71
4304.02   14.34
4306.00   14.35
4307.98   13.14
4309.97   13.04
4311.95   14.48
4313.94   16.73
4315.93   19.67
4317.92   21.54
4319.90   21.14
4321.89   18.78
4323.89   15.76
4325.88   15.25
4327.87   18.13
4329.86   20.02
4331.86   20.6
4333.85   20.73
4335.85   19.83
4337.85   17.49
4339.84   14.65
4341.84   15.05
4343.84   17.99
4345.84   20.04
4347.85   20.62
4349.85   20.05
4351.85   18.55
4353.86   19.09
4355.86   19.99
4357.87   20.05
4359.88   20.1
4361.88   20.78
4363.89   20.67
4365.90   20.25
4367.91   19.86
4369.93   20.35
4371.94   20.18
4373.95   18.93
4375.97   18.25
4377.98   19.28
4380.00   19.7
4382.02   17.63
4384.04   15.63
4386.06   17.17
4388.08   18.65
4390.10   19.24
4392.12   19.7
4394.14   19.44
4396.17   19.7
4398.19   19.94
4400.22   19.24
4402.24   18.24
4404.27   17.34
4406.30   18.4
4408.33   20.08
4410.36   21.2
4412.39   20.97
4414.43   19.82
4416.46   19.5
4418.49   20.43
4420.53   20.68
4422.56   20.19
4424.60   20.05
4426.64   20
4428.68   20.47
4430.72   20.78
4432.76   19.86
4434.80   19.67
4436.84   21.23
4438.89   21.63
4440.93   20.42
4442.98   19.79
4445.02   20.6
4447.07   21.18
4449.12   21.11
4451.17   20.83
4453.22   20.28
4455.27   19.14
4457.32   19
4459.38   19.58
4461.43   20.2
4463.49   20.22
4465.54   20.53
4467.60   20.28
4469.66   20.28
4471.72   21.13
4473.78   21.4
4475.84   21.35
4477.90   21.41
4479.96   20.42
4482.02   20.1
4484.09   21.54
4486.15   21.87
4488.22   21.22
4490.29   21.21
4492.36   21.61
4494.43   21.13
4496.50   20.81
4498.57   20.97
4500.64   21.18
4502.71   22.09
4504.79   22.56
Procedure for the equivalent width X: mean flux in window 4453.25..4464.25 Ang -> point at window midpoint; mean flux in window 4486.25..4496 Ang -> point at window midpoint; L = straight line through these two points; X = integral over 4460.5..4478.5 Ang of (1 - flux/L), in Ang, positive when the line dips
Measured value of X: -0.5 Ang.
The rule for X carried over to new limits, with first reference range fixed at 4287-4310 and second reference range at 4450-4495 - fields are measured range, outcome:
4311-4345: -4.2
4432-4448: -0.7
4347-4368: -3.6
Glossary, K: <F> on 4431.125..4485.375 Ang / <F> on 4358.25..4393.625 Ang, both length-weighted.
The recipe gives 1.1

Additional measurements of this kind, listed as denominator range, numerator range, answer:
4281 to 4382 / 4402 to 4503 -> 1.14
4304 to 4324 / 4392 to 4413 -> 1.16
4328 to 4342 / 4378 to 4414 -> 1.02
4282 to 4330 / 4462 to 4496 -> 1.27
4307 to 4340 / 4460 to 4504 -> 1.18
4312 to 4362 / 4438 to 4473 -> 1.08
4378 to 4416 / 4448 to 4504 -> 1.09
